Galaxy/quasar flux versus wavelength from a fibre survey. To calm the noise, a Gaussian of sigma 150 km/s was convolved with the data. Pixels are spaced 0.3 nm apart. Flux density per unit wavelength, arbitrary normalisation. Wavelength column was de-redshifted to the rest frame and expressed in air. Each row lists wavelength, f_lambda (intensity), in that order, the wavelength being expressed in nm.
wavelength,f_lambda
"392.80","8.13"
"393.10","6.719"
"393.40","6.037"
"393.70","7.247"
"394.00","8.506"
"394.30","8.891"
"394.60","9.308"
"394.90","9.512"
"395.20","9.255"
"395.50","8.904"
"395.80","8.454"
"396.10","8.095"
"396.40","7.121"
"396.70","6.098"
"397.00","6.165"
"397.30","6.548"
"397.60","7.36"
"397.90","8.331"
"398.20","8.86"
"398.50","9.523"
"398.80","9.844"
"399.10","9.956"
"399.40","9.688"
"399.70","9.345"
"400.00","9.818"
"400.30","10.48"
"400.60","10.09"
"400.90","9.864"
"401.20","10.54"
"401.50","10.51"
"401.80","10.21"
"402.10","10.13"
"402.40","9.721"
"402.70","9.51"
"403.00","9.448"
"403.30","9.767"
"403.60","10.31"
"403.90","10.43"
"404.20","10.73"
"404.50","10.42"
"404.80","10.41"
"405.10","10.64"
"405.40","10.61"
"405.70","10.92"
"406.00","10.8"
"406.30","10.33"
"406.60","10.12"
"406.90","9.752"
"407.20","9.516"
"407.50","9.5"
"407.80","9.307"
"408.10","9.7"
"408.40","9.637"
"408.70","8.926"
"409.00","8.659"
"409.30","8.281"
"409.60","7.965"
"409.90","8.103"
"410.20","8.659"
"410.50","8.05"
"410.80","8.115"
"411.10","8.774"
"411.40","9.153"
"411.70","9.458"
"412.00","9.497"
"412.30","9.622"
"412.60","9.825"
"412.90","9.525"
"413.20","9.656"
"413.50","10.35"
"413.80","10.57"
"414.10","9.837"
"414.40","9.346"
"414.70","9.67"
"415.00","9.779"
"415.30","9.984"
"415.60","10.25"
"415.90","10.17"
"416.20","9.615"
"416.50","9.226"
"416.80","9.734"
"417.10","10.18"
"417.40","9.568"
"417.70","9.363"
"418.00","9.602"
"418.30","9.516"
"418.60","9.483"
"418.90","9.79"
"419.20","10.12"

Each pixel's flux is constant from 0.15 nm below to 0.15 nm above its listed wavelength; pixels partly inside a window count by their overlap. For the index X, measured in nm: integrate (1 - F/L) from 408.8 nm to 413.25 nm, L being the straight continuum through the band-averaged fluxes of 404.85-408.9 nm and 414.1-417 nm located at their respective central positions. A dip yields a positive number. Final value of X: 0.45 nm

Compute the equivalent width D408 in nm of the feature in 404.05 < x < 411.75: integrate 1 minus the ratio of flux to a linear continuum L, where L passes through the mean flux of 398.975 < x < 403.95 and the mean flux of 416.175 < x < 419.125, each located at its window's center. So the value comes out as 0.28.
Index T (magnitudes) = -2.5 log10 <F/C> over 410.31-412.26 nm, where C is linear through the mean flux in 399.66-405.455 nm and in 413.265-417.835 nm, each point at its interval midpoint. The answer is 0.12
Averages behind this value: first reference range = 10.2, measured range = 8.88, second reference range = 9.84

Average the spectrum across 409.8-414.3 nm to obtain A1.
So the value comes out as 9.29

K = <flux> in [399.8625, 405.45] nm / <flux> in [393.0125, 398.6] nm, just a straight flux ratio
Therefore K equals 1.3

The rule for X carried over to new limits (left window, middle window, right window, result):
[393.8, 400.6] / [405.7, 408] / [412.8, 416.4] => -0.15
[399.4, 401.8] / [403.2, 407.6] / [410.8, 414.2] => -0.19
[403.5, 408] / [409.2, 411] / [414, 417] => 0.33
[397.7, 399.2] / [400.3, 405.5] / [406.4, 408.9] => -0.45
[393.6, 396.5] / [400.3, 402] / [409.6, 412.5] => -0.31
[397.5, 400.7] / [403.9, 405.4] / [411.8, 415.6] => -0.15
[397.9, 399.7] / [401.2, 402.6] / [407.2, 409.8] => -0.13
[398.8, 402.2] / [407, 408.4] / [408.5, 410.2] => -0.13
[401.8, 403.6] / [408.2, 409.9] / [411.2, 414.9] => 0.19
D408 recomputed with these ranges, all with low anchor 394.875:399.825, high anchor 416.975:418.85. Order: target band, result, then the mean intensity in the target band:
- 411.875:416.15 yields -0.216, 9.86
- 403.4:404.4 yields -0.191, 10.5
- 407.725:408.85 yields -0.045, 9.4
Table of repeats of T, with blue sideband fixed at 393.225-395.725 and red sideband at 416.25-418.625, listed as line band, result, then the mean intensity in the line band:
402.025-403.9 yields -0.11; 9.85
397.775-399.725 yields -0.09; 9.38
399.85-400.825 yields -0.16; 10.1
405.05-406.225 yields -0.19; 10.7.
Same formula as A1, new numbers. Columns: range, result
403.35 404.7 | 10.4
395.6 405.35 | 9.34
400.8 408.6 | 10.1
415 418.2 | 9.77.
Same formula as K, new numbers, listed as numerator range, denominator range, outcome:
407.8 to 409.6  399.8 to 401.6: 0.88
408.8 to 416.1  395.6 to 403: 1.03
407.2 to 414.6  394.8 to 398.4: 1.17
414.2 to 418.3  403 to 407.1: 0.94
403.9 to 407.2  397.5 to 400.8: 1.11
